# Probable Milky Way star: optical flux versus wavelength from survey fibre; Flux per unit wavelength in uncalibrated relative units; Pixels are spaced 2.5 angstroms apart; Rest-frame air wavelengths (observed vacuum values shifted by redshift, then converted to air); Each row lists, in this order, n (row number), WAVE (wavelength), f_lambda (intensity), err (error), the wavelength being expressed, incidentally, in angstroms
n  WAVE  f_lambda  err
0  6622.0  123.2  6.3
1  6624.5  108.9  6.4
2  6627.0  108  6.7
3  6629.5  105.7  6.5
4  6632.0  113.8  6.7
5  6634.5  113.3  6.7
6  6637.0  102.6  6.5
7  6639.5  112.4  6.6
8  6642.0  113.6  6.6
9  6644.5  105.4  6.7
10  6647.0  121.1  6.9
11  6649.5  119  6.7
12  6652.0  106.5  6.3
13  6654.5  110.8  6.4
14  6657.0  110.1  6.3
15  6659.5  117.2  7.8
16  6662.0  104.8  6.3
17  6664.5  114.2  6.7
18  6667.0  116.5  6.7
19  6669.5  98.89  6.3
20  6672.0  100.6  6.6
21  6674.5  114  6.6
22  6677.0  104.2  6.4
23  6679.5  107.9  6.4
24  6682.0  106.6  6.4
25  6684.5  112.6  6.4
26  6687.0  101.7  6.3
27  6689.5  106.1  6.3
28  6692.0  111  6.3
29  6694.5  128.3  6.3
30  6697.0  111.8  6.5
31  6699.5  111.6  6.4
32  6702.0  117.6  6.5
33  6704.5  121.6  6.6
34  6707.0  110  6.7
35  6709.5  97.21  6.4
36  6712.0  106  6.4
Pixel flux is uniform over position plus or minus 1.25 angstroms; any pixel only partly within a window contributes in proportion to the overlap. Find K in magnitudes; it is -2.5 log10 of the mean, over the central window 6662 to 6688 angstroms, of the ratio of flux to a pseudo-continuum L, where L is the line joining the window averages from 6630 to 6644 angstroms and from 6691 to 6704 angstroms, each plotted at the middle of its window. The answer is 0.065 mag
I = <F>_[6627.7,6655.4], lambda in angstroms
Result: 111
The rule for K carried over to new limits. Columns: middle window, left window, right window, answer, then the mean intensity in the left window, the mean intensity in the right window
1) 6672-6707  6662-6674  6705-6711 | -0.05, 108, 106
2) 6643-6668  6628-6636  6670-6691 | -0.04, 111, 106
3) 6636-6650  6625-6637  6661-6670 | -0.03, 109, 110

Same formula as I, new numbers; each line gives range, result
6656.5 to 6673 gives 109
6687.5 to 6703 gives 114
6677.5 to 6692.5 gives 107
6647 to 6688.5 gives 109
